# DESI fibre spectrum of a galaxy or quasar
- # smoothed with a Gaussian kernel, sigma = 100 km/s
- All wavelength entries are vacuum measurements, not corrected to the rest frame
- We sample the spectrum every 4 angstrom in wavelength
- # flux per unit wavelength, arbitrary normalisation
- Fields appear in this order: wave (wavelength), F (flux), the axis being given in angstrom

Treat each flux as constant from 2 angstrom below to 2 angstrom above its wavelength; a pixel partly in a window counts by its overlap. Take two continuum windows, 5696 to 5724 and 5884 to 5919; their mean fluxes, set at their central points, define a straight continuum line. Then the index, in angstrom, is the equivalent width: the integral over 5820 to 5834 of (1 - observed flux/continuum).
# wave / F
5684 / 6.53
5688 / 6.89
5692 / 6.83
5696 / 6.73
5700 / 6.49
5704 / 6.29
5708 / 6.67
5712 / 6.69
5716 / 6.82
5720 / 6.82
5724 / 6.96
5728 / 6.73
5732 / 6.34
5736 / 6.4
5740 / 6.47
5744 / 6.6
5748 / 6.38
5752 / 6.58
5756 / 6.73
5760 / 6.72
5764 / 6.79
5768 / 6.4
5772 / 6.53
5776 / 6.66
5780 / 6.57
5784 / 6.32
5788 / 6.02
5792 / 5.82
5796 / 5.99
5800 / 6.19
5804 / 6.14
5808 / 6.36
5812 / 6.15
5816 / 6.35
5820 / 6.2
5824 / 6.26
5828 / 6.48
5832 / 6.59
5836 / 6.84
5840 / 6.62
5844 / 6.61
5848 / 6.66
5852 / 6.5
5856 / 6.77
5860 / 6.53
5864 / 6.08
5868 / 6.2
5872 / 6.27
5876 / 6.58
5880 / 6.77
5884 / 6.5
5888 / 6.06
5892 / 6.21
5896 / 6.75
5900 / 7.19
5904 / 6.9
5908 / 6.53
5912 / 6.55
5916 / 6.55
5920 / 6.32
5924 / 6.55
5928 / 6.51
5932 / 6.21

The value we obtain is 0.4 angstrom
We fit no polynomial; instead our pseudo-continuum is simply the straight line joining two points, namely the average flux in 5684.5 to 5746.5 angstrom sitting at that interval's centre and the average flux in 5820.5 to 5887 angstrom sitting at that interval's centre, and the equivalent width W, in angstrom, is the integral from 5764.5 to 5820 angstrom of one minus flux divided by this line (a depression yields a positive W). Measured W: 2.4 angstrom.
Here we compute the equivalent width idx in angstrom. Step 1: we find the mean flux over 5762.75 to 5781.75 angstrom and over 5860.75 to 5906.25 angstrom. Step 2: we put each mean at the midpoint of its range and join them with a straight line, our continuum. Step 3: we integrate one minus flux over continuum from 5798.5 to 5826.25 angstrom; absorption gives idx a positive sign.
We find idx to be 1.3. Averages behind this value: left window 6.58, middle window 6.24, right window 6.5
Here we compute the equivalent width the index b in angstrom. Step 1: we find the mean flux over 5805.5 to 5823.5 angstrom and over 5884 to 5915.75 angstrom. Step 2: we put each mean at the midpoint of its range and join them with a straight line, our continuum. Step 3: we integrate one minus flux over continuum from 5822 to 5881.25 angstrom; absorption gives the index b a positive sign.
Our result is -1.03 angstrom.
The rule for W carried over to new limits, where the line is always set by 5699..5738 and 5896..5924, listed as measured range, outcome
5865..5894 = 1.3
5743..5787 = 0.5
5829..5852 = 0.0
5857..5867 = 0.5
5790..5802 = 1.2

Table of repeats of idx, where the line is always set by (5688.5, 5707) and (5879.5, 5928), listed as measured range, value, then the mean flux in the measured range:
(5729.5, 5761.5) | 0.4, 6.53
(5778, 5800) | 1.5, 6.15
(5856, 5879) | 0.6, 6.39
